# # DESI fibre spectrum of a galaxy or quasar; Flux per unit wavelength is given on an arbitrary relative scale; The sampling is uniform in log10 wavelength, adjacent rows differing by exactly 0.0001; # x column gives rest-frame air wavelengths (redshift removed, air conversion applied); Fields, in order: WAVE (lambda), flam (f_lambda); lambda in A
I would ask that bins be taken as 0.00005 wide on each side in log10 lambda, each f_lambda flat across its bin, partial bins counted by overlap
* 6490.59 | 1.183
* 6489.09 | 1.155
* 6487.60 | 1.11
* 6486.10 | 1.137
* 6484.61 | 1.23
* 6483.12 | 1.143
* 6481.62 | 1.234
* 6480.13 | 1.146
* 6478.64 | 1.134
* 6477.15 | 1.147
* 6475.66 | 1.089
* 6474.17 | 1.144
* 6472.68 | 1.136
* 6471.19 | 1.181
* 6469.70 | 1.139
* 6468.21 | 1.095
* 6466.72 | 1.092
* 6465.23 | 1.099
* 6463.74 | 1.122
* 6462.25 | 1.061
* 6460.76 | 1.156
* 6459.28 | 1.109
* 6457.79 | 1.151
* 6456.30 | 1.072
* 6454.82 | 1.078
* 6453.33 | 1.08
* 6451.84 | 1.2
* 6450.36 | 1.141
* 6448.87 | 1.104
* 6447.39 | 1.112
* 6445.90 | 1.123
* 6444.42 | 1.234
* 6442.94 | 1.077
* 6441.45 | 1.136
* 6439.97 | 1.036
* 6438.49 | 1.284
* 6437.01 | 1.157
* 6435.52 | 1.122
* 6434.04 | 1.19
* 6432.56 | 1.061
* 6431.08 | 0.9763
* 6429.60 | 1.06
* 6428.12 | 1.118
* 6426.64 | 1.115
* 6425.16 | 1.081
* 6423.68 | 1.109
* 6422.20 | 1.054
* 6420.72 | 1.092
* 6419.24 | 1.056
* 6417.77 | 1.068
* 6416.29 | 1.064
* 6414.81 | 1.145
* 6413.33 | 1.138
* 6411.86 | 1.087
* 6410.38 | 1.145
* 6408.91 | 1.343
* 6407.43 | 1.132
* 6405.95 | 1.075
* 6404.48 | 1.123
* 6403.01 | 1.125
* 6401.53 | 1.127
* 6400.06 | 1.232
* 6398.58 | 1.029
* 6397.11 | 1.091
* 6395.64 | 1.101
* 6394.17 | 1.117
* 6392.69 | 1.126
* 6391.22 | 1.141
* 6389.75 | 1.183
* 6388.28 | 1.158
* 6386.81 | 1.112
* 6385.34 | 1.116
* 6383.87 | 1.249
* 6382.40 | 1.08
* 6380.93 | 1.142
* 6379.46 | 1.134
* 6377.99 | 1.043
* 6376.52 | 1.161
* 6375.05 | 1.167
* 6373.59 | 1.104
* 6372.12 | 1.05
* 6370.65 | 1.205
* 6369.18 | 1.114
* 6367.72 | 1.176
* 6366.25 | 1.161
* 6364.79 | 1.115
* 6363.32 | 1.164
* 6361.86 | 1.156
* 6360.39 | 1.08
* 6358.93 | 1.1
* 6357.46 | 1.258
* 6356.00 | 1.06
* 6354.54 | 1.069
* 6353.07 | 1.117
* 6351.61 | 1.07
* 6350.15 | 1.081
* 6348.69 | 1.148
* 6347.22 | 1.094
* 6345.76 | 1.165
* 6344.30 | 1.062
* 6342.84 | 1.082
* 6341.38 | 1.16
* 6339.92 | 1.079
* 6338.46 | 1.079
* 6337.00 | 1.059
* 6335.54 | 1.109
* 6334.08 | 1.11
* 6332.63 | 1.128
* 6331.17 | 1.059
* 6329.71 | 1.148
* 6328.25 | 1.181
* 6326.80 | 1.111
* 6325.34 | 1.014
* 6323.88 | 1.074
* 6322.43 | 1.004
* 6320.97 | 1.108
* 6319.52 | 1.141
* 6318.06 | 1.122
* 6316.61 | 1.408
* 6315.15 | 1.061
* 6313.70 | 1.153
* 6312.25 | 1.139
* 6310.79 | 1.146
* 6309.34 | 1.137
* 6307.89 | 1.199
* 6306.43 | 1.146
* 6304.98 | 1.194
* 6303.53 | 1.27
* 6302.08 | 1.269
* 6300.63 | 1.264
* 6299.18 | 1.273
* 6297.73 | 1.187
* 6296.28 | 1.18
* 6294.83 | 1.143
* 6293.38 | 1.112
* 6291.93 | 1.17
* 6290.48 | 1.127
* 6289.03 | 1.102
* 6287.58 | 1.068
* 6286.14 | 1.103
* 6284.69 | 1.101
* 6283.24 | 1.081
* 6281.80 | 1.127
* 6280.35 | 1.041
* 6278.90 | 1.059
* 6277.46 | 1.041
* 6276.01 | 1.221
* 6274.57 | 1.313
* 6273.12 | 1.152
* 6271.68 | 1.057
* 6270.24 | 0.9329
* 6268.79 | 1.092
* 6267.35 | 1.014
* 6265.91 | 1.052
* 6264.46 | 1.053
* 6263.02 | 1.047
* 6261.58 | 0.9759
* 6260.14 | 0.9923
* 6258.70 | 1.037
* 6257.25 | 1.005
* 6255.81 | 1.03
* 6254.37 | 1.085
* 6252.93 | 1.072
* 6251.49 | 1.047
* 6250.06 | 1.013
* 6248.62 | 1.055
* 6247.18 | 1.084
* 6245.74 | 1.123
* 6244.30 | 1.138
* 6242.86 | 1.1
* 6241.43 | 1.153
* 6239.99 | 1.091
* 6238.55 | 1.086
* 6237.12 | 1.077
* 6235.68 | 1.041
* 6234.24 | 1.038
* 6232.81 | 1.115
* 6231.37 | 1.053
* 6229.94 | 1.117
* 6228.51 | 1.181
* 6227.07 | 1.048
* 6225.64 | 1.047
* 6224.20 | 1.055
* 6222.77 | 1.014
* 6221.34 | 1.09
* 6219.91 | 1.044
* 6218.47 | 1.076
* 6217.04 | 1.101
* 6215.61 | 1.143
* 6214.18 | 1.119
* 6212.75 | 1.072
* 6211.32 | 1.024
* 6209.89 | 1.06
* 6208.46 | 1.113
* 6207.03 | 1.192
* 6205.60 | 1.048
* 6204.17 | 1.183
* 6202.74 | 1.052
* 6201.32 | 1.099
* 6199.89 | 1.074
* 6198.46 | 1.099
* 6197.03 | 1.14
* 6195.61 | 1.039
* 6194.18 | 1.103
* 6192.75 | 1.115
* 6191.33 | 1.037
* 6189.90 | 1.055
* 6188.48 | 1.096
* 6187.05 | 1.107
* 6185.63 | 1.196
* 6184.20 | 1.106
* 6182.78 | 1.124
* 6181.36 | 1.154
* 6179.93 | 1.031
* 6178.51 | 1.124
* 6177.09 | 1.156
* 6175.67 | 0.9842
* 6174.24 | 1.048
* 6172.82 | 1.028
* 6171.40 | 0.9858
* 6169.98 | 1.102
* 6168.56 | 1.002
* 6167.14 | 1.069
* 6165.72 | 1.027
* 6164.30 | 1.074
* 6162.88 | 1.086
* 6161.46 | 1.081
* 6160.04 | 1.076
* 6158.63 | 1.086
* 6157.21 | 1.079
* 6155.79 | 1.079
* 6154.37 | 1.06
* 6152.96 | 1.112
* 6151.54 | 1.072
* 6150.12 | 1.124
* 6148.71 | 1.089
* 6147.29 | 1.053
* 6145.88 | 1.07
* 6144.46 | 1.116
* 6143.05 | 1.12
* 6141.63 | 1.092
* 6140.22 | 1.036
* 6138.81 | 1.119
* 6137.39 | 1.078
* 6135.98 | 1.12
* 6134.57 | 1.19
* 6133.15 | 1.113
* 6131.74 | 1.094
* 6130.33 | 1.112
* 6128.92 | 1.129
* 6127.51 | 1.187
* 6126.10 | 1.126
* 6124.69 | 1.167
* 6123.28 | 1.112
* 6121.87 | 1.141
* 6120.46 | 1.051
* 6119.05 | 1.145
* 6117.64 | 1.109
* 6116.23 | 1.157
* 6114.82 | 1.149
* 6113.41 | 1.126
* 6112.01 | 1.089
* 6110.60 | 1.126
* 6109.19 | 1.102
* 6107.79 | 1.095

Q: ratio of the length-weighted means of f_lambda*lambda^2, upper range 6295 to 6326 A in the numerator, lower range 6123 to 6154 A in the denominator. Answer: 1.11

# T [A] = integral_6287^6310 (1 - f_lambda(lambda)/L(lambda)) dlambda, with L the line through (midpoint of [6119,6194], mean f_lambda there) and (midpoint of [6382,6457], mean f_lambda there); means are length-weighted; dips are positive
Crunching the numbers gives -1.46 A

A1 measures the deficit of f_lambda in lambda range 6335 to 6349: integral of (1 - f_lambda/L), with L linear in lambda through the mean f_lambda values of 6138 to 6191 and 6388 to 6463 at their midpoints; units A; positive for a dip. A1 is 0.1 A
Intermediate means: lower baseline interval 1.08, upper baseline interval 1.12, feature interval 1.1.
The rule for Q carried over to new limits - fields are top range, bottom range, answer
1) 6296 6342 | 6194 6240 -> 1.09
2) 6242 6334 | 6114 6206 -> 1.06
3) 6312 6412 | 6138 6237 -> 1.10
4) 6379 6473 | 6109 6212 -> 1.11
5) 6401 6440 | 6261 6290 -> 1.08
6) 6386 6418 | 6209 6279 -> 1.11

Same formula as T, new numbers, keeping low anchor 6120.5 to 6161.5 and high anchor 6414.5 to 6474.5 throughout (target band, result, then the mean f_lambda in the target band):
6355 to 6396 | -0.9 A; 1.13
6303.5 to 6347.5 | -0.6 A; 1.13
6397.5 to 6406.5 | -0.1 A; 1.12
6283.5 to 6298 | -0.2 A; 1.13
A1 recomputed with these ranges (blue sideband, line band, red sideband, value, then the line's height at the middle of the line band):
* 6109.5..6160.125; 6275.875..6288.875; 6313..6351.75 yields 0.3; 1.11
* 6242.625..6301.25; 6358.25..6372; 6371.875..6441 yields -0.3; 1.11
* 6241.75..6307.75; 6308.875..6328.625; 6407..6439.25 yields -0.3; 1.11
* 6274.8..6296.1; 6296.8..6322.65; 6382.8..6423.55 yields -1.5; 1.12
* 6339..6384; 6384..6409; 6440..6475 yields -0.3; 1.12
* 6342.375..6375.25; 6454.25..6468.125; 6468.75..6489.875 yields 0.5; 1.15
